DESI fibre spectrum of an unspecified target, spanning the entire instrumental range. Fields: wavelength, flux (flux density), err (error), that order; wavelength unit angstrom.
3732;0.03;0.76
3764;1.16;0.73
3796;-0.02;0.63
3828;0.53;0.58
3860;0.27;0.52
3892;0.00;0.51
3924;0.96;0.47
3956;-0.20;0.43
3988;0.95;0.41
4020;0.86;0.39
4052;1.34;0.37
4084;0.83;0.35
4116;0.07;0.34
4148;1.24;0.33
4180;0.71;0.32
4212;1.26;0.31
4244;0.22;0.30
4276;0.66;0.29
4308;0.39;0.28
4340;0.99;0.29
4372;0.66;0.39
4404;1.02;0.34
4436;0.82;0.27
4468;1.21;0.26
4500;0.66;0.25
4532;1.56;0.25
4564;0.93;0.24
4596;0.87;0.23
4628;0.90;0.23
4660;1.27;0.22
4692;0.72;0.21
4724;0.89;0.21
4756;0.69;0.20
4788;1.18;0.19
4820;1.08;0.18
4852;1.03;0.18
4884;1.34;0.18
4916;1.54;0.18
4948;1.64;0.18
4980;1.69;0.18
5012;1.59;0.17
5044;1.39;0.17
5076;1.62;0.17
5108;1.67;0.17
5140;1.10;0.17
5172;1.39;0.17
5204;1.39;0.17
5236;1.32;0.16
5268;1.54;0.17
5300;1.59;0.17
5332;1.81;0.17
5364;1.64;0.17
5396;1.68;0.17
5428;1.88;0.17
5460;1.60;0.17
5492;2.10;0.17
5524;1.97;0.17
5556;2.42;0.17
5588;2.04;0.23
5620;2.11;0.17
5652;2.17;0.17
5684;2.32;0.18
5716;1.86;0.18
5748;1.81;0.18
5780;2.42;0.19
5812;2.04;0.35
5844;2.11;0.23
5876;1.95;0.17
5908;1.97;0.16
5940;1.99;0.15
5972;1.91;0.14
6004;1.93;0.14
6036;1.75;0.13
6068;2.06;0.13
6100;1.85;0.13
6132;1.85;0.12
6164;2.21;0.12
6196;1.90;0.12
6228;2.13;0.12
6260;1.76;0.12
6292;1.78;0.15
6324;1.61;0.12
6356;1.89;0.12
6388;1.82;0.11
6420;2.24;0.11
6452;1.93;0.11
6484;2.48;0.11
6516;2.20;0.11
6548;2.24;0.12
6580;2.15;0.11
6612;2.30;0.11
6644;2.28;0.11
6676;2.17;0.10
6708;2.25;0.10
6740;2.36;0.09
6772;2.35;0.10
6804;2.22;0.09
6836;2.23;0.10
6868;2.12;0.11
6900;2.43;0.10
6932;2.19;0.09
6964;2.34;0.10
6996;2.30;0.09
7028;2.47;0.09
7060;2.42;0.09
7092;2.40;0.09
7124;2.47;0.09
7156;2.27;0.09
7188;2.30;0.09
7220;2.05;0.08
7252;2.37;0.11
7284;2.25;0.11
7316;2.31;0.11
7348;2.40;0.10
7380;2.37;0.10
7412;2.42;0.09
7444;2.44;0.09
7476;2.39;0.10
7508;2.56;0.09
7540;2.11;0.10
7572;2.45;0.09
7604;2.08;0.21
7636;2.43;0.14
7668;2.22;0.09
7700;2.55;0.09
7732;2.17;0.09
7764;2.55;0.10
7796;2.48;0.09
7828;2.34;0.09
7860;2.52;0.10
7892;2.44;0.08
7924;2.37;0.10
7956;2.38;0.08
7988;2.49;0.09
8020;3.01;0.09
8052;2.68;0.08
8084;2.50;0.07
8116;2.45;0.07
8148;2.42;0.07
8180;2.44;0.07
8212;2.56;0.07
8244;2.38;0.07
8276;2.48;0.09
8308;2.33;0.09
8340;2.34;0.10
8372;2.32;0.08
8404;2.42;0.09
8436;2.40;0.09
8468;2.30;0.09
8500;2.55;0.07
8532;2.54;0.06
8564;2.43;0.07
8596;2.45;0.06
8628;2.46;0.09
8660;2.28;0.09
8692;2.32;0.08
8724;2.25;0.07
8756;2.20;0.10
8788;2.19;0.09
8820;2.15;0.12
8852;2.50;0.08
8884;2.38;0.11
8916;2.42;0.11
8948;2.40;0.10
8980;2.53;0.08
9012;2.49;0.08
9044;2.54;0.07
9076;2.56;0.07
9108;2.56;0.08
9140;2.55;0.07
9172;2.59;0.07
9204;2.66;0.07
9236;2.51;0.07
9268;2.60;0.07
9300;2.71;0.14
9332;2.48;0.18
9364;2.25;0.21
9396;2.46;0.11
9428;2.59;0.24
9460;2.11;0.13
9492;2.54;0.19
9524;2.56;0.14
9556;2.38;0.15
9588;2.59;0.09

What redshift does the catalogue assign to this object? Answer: 0.222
